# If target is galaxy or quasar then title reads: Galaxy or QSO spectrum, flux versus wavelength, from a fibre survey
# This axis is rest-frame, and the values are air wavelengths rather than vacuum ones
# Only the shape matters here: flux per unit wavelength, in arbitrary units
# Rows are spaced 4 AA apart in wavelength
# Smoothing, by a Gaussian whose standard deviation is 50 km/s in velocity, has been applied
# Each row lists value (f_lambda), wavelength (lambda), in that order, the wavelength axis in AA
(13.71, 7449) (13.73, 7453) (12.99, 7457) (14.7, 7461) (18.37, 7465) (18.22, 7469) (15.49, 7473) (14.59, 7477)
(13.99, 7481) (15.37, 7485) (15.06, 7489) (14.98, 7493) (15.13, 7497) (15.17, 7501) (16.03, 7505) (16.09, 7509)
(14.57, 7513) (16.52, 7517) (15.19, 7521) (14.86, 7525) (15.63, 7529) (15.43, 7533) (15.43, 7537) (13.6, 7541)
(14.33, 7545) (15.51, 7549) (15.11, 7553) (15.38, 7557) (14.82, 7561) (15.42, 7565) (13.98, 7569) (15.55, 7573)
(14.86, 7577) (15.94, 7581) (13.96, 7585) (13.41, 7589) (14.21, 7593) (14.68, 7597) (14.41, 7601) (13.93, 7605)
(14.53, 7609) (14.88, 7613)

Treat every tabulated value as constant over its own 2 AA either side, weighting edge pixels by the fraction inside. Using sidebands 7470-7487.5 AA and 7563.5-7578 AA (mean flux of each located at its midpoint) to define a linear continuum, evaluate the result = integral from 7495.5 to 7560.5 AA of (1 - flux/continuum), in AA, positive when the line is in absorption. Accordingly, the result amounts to -1.05 AA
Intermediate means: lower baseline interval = 15.1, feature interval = 15.2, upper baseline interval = 14.9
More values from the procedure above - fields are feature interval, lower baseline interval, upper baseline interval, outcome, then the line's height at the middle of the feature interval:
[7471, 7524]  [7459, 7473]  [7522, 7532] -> 2.58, 16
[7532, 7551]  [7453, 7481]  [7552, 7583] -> 0.48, 15.2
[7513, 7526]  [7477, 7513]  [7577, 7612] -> -0.39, 15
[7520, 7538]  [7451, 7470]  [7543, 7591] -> -0.28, 15.1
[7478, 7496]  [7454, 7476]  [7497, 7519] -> 0.98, 15.7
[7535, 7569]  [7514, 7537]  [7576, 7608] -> 0.35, 15.1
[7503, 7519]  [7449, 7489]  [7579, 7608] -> -0.96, 14.9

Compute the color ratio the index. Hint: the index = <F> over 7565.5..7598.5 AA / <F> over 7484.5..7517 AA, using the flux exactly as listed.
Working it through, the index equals 0.95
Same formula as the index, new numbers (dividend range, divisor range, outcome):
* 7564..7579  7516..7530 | 0.96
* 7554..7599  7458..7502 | 0.95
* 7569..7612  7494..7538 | 0.94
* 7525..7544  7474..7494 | 1.01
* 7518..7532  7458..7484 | 0.97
